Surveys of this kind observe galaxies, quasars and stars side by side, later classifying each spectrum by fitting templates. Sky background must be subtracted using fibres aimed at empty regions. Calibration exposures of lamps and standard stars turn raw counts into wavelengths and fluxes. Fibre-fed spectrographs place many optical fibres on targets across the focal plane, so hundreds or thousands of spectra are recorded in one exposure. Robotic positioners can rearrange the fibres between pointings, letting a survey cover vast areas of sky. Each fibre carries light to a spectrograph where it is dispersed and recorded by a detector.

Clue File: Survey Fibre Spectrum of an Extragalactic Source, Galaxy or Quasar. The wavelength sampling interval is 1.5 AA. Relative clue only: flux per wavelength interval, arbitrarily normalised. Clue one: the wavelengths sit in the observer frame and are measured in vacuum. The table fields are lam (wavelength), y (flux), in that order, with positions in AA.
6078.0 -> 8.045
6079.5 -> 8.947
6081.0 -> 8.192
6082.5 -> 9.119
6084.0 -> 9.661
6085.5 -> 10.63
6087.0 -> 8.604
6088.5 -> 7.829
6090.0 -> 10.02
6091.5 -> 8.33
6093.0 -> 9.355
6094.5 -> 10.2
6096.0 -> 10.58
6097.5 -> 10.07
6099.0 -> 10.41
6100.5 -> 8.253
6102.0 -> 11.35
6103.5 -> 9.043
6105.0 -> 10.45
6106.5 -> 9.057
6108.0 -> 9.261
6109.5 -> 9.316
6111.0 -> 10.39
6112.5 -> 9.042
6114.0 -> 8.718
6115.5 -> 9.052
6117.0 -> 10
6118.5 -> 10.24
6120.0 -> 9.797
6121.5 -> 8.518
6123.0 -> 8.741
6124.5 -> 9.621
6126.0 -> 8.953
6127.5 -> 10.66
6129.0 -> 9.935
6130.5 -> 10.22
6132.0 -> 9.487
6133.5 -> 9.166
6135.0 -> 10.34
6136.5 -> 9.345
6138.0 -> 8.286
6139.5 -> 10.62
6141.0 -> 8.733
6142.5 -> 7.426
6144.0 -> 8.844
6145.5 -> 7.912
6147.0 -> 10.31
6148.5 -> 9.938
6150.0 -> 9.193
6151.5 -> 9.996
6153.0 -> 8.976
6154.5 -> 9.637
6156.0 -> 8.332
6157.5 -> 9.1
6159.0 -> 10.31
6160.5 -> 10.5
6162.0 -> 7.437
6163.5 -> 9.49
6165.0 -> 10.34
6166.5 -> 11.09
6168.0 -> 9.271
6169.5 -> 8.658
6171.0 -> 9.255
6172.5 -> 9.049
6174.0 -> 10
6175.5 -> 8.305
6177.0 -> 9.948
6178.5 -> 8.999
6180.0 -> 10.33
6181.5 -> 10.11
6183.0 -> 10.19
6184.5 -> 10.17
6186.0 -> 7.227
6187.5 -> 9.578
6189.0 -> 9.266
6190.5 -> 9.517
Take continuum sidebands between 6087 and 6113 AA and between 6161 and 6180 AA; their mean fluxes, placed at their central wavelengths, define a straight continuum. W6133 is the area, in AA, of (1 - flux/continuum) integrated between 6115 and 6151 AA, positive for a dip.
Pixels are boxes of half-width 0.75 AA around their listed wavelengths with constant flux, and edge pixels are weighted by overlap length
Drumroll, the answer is 0.30 AA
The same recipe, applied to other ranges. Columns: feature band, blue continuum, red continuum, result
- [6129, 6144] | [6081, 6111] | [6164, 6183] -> 0.5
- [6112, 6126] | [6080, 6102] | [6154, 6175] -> 0.2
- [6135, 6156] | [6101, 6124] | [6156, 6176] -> 0.6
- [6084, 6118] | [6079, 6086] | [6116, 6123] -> -0.6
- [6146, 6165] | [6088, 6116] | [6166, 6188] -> 0.1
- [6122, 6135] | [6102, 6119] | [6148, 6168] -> -0.1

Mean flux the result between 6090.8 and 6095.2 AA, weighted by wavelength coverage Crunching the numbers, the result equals 9.3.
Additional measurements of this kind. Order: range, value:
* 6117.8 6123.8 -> 9.32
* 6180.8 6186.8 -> 9.42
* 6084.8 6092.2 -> 9.08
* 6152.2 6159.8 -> 9.28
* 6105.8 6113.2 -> 9.42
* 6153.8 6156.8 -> 8.98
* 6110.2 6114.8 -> 9.38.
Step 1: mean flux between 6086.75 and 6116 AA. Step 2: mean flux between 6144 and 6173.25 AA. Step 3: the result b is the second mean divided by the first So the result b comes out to 1.0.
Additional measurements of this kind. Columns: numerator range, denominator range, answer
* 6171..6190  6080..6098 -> 1.01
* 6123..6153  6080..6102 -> 1.00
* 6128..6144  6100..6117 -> 0.99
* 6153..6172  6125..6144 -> 1.00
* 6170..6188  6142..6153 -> 1.03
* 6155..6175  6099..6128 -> 0.99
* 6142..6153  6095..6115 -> 0.94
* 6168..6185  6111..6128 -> 1.01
